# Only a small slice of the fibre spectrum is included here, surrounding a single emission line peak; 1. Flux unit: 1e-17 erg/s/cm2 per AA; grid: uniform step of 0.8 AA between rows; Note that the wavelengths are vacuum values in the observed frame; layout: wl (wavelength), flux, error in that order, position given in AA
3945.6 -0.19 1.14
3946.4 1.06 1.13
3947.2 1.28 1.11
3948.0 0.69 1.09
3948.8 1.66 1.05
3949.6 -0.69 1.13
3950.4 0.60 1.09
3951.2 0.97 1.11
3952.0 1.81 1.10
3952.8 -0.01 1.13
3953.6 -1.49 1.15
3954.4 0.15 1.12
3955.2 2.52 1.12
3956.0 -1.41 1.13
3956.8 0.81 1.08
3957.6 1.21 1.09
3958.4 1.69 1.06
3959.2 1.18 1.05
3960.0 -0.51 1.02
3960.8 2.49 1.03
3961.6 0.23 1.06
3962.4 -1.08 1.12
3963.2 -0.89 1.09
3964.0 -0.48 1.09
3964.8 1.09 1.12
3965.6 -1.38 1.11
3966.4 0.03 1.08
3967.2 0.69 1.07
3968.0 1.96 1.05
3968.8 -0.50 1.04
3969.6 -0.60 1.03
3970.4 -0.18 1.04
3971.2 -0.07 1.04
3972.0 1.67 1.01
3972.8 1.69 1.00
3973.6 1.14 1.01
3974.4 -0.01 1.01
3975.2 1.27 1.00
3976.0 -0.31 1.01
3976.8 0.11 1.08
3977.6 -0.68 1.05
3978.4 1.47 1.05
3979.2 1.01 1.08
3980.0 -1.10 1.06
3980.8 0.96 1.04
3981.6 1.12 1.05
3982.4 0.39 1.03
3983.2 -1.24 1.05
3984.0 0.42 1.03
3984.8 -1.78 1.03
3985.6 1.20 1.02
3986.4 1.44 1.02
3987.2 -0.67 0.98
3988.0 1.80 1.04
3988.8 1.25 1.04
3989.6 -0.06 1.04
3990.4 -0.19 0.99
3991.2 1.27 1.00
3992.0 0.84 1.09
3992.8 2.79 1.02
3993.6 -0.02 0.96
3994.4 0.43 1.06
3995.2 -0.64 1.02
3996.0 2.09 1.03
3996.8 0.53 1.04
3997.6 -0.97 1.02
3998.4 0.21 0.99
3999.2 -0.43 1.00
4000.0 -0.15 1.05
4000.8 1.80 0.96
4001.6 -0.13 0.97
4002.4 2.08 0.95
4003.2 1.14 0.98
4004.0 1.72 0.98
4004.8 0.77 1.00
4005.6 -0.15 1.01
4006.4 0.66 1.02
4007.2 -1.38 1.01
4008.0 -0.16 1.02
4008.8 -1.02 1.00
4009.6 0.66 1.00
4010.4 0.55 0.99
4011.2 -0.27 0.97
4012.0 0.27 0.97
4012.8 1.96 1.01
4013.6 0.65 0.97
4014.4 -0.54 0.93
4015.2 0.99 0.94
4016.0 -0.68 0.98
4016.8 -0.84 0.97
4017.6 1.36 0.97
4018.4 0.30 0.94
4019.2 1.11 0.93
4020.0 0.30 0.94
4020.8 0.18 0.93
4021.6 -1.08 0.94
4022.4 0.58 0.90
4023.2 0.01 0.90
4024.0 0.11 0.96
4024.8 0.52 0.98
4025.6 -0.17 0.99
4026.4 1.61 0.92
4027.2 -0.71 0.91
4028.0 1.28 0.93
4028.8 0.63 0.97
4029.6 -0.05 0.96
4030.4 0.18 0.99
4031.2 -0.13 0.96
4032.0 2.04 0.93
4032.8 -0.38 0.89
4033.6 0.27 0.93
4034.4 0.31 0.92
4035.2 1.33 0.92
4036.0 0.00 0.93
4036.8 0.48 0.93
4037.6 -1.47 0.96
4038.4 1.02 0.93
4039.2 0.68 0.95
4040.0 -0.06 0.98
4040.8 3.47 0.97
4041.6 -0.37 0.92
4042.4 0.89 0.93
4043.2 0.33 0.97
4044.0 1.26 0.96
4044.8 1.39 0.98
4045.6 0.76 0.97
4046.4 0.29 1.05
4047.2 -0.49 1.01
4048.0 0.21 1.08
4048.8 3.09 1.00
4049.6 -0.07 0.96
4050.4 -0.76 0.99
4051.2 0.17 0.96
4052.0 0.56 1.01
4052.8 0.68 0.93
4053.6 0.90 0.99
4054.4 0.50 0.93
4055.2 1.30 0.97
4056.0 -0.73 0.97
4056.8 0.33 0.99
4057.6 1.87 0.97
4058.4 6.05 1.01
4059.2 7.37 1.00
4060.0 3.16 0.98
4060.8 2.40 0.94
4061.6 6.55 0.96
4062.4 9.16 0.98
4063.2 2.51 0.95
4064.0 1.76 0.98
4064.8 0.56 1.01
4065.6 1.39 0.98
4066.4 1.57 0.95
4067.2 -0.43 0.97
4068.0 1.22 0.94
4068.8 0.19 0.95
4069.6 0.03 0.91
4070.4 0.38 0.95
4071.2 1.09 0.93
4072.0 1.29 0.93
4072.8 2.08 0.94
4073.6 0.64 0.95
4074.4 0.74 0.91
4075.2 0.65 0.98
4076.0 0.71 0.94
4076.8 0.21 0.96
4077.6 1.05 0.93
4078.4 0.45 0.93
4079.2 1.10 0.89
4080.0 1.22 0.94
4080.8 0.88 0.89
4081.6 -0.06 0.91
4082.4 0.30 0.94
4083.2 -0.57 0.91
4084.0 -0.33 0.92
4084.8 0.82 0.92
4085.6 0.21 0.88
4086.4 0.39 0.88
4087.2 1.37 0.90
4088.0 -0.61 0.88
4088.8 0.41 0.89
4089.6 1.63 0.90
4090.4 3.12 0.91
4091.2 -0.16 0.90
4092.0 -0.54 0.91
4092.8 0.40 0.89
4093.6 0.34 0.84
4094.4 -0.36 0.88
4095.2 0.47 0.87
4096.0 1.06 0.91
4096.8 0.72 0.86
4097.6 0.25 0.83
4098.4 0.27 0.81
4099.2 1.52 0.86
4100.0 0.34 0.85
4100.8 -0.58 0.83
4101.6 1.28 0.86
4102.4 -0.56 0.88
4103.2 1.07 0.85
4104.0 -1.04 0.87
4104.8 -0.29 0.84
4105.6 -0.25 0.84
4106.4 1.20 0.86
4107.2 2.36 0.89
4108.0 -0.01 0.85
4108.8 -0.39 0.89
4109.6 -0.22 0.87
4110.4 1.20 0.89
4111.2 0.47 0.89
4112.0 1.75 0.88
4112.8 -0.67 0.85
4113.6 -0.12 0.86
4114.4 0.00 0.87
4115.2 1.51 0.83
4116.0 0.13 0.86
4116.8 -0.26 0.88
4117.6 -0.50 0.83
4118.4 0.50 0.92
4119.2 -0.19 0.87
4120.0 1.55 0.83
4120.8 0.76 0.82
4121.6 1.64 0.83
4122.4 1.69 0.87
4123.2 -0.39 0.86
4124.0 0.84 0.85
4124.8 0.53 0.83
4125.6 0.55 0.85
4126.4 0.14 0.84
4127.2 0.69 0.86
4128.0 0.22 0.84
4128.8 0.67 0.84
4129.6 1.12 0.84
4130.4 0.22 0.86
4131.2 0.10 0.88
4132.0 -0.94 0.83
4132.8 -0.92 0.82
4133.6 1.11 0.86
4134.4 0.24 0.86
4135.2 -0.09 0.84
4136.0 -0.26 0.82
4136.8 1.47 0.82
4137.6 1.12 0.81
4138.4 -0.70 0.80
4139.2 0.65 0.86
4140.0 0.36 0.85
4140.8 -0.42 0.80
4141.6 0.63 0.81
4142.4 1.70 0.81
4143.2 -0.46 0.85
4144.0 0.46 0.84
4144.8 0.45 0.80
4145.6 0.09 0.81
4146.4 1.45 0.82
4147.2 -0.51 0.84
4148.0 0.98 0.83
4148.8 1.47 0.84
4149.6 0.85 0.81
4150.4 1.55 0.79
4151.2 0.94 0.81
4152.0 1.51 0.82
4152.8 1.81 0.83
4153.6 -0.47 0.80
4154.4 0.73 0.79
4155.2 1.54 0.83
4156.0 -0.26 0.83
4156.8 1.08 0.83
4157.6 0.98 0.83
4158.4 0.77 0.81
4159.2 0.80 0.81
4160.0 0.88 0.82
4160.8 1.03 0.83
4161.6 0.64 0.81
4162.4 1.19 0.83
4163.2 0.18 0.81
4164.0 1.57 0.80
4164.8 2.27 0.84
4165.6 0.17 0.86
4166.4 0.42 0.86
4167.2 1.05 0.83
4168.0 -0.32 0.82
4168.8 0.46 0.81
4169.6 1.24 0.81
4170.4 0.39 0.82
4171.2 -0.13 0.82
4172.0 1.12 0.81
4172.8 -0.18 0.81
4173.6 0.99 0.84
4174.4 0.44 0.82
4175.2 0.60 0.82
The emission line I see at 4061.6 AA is [O II] 3727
